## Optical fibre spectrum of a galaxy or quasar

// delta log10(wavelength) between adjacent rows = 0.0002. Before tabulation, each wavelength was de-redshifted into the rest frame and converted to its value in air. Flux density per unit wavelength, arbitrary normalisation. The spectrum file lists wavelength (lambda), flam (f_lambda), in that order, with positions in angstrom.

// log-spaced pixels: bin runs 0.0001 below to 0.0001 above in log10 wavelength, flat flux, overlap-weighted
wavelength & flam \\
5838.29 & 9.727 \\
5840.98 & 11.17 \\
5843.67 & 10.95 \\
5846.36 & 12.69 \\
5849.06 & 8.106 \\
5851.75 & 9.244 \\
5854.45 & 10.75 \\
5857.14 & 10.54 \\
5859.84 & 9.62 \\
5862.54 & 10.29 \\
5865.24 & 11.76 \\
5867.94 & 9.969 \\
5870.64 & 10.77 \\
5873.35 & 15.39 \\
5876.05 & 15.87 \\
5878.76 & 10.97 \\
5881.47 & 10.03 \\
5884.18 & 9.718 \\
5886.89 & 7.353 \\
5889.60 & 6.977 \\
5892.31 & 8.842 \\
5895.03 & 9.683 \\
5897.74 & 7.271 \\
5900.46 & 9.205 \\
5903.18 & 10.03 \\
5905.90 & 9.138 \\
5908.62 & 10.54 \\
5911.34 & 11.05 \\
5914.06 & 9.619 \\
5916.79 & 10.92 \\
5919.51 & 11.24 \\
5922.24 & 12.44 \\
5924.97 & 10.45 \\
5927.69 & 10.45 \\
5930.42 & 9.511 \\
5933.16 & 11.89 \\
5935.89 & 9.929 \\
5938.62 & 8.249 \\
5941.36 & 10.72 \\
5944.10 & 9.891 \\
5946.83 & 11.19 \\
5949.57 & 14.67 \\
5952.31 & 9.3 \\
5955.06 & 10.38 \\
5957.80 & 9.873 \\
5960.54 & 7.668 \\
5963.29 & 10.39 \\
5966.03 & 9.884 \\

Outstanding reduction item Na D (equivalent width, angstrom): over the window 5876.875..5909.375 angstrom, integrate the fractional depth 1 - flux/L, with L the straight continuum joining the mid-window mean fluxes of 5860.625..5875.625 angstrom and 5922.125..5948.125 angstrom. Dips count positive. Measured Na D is 5.9 angstrom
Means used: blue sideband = 11.8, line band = 9.23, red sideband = 10.4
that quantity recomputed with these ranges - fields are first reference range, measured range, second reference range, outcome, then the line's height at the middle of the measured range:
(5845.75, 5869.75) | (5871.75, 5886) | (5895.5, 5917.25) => -3.1 angstrom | 10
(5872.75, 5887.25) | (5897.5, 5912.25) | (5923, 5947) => 1.8 angstrom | 11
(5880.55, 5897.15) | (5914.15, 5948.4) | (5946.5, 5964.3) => -2.7 angstrom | 9.81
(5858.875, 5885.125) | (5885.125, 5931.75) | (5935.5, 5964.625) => 5.0 angstrom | 10.9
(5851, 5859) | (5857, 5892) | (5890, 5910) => -3.2 angstrom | 9.75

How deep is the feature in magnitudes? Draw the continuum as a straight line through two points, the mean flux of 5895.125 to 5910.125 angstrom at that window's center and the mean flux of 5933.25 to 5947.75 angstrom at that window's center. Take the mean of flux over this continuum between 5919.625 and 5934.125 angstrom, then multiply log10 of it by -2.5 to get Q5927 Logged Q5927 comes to -0.12 mag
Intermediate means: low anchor 9.29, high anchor 10.1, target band 10.9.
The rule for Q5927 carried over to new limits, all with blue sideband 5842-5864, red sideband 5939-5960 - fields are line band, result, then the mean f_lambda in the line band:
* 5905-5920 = 0.01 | 10.4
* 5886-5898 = 0.27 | 8.12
